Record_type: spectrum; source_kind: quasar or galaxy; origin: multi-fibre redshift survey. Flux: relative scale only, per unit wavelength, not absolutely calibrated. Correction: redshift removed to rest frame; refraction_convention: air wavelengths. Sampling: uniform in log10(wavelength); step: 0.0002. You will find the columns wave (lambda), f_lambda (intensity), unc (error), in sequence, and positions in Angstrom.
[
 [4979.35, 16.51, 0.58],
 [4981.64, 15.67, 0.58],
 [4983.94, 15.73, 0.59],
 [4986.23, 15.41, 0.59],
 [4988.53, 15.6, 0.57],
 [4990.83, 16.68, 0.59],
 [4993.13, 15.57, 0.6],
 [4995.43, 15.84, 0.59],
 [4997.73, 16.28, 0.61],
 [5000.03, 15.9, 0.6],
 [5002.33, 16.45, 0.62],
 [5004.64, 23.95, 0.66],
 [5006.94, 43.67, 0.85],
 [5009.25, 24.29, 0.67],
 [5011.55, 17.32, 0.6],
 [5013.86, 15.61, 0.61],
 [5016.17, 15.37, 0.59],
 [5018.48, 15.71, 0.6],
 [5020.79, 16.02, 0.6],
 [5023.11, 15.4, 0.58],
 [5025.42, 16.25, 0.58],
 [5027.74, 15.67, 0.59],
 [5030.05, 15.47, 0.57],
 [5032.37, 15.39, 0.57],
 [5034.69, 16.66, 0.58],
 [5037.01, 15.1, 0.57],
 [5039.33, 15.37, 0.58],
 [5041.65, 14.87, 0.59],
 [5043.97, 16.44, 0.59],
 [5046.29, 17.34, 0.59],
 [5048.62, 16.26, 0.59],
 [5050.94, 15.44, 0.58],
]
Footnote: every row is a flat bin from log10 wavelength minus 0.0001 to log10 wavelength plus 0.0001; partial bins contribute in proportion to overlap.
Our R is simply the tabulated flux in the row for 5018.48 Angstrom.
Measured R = 15.71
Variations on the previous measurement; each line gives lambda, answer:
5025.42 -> 16.25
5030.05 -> 15.47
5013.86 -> 15.61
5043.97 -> 16.44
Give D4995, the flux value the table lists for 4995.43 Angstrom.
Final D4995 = 15.84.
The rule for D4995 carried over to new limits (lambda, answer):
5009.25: 24.29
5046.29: 17.34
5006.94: 43.67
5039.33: 15.37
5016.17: 15.37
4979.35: 16.51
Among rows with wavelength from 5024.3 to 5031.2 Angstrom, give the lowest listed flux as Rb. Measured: 15.47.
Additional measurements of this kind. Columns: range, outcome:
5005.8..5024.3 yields 15.37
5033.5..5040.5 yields 15.1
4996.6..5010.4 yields 15.9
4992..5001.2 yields 15.57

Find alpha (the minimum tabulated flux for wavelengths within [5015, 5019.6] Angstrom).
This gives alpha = 15.37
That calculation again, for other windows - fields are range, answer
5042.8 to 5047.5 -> 16.44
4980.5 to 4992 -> 15.41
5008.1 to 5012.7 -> 17.32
